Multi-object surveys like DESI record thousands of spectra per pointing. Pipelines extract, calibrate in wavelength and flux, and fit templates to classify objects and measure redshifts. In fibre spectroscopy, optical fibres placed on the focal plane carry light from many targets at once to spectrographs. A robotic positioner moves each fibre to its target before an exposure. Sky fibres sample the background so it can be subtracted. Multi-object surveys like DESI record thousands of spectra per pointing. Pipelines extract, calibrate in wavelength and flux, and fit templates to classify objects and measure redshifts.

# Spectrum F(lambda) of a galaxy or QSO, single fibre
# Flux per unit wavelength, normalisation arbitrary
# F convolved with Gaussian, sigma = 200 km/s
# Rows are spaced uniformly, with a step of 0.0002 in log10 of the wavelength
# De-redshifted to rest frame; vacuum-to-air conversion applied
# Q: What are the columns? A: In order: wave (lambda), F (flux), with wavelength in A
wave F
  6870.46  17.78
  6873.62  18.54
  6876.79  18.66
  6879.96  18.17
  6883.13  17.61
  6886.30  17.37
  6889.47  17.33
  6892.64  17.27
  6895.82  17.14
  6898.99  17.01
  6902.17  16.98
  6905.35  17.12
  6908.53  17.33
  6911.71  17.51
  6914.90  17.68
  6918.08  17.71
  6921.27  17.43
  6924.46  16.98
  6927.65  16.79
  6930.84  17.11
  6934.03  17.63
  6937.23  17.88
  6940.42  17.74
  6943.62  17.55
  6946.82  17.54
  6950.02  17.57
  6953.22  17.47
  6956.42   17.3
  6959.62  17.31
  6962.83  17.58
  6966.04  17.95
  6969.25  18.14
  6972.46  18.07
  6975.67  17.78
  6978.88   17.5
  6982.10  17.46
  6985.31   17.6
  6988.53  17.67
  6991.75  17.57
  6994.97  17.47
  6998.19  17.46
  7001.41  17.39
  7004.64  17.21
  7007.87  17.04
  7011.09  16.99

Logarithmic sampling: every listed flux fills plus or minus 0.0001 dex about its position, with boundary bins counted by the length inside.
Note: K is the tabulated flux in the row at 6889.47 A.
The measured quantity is 17.33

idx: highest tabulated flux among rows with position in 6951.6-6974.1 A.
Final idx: 18.14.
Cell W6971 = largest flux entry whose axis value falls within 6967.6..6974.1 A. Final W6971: 18.14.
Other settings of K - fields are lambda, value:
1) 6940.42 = 17.74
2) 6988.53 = 17.67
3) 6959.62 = 17.31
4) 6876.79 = 18.66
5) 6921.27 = 17.43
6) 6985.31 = 17.6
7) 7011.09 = 16.99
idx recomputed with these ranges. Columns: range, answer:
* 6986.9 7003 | 17.67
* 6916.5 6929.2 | 17.71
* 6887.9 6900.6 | 17.33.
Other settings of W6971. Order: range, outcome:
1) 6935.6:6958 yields 17.88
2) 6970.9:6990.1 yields 18.07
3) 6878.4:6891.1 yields 18.17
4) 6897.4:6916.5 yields 17.68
